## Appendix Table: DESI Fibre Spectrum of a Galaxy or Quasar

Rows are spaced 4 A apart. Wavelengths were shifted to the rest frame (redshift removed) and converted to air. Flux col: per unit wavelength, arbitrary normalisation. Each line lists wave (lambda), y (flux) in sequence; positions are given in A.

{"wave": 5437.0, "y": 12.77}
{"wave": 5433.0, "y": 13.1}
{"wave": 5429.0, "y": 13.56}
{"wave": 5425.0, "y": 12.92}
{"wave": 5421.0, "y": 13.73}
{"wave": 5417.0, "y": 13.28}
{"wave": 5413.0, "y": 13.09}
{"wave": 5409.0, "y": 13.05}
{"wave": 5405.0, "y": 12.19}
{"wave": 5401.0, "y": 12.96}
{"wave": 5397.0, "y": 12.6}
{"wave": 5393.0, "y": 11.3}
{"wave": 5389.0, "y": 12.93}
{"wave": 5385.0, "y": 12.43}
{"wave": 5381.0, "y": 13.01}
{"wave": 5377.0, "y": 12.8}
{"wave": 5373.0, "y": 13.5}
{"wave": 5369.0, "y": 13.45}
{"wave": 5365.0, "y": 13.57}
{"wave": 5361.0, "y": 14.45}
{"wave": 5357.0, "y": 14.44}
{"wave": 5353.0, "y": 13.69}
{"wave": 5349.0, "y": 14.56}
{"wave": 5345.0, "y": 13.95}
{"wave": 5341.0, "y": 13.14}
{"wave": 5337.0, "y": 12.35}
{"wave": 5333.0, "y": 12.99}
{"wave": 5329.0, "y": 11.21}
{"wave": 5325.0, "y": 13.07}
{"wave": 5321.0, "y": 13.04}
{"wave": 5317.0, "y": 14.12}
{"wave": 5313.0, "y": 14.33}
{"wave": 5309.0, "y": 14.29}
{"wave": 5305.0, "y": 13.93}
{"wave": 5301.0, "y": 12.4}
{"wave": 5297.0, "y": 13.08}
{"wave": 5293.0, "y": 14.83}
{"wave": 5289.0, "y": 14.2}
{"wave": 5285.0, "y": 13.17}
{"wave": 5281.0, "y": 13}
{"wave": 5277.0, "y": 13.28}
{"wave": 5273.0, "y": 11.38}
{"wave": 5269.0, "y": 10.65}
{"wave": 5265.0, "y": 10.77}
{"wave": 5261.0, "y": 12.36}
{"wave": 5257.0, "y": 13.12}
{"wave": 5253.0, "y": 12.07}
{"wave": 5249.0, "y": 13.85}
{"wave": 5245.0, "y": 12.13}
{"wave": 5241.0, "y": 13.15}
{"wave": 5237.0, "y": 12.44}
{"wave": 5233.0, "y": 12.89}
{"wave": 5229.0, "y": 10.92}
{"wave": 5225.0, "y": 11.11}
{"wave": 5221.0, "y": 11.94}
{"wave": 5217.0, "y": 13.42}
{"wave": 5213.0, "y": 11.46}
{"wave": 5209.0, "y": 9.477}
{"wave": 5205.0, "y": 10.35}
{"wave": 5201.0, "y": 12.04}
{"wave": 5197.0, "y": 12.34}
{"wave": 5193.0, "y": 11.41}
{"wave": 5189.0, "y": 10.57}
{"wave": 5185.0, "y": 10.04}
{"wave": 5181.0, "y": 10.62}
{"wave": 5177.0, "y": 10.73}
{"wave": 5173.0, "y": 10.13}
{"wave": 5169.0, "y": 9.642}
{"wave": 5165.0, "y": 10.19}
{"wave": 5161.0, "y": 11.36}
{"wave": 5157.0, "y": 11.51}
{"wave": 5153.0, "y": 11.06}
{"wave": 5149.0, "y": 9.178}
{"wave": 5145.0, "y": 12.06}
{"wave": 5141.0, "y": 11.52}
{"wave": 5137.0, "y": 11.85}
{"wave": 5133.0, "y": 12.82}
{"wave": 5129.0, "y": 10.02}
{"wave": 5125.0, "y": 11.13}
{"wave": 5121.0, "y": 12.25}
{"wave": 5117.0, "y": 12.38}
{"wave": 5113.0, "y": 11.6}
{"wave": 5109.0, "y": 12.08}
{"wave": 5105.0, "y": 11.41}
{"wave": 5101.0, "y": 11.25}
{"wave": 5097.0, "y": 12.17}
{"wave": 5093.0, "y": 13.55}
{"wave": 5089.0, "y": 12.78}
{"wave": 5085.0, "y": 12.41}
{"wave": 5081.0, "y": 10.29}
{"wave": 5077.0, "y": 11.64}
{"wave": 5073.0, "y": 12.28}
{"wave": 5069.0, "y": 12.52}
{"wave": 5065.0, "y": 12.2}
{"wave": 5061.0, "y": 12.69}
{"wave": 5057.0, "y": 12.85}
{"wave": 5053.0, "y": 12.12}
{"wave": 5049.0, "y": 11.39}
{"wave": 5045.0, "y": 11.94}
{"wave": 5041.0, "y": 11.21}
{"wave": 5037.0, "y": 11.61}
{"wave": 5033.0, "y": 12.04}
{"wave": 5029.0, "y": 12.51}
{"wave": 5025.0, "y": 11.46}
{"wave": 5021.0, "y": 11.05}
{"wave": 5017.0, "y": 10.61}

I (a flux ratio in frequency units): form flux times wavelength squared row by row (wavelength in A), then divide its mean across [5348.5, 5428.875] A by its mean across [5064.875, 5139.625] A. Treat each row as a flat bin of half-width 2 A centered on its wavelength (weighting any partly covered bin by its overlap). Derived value 1.23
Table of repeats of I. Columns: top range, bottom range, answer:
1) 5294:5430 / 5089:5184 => 1.27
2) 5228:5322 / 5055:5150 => 1.16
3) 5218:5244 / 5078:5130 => 1.08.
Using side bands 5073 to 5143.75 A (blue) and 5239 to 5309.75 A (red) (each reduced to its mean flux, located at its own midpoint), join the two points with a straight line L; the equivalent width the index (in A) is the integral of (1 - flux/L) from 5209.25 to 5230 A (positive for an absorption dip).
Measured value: 1.5 A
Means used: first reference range 11.8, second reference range 12.8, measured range 11.6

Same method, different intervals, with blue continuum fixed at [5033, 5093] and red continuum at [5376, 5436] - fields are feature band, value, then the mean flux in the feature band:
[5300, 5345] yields -2.0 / 13.2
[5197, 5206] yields 0.6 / 11.5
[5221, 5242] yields 0.7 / 12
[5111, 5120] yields 0.1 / 12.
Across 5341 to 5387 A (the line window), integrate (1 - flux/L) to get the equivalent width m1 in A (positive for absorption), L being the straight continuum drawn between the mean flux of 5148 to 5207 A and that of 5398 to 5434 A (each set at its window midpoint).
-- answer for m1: -3.8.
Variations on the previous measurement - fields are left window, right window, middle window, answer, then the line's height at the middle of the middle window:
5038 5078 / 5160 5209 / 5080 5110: -0.9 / 11.7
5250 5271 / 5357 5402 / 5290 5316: -3.2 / 12.3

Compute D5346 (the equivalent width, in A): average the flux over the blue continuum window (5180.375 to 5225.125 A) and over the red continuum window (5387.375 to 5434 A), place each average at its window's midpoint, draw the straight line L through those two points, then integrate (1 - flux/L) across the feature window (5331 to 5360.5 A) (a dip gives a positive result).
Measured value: -3.0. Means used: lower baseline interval 11.3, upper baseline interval 12.9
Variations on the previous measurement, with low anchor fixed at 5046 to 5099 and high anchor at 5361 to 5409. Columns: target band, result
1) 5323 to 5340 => 0.42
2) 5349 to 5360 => -1.19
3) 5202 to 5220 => 1.79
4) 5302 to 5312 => -0.98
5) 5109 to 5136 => 1.29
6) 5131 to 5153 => 1.63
